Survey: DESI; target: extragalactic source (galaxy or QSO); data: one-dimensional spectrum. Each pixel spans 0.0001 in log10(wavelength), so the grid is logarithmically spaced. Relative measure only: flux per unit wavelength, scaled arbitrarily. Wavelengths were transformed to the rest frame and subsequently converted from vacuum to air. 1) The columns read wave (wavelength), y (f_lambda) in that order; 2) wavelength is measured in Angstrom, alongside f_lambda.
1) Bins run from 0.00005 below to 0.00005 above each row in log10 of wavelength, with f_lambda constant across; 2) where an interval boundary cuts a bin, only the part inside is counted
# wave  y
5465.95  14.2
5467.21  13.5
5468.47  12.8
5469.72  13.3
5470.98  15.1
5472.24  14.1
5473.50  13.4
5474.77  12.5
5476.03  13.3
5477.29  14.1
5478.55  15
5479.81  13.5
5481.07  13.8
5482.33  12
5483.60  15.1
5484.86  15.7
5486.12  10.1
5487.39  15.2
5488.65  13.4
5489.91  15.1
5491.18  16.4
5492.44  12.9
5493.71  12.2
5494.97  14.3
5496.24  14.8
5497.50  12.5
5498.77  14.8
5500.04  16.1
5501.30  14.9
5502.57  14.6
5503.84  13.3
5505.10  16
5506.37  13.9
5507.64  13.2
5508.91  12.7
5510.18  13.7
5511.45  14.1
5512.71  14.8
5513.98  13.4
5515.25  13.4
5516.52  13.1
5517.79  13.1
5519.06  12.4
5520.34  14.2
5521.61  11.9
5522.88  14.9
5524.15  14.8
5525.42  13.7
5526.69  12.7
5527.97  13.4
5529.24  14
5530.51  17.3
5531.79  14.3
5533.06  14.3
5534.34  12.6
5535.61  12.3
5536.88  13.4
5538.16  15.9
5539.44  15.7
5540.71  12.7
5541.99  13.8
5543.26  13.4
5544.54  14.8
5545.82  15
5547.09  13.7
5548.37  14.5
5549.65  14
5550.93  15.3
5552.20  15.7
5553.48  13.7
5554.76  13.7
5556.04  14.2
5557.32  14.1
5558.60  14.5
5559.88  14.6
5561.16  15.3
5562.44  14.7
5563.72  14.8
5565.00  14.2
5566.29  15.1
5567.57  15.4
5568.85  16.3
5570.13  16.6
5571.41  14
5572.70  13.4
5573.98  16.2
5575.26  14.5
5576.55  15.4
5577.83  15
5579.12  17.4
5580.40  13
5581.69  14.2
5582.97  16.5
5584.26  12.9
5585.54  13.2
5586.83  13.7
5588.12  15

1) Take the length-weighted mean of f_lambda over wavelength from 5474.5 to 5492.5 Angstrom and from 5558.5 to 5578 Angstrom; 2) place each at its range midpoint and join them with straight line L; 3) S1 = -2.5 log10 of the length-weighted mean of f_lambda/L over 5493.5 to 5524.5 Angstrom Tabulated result 0.03 mag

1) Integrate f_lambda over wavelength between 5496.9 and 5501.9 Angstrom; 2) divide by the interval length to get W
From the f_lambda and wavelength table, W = 14.6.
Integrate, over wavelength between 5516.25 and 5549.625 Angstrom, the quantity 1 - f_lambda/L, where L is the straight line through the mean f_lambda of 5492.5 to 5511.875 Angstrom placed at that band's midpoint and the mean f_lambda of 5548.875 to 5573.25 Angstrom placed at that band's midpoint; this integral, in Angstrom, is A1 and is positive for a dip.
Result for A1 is 1.1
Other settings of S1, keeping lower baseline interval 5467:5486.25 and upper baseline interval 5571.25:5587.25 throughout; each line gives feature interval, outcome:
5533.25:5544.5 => 0.03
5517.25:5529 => 0.05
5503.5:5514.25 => 0.00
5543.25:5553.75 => -0.02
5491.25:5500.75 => -0.02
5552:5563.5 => 0.00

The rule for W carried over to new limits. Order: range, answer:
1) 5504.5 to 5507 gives 14.9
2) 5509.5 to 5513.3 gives 14.2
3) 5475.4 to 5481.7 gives 14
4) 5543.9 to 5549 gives 14.5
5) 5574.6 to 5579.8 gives 15.6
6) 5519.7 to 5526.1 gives 13.9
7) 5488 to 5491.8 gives 15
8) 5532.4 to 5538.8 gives 13.7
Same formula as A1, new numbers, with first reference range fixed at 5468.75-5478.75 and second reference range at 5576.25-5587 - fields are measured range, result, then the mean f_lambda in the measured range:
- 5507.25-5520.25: 0.6 Angstrom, 13.4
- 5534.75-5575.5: -0.4 Angstrom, 14.5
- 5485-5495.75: 0.1 Angstrom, 13.8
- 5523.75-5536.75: 0.3 Angstrom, 13.9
